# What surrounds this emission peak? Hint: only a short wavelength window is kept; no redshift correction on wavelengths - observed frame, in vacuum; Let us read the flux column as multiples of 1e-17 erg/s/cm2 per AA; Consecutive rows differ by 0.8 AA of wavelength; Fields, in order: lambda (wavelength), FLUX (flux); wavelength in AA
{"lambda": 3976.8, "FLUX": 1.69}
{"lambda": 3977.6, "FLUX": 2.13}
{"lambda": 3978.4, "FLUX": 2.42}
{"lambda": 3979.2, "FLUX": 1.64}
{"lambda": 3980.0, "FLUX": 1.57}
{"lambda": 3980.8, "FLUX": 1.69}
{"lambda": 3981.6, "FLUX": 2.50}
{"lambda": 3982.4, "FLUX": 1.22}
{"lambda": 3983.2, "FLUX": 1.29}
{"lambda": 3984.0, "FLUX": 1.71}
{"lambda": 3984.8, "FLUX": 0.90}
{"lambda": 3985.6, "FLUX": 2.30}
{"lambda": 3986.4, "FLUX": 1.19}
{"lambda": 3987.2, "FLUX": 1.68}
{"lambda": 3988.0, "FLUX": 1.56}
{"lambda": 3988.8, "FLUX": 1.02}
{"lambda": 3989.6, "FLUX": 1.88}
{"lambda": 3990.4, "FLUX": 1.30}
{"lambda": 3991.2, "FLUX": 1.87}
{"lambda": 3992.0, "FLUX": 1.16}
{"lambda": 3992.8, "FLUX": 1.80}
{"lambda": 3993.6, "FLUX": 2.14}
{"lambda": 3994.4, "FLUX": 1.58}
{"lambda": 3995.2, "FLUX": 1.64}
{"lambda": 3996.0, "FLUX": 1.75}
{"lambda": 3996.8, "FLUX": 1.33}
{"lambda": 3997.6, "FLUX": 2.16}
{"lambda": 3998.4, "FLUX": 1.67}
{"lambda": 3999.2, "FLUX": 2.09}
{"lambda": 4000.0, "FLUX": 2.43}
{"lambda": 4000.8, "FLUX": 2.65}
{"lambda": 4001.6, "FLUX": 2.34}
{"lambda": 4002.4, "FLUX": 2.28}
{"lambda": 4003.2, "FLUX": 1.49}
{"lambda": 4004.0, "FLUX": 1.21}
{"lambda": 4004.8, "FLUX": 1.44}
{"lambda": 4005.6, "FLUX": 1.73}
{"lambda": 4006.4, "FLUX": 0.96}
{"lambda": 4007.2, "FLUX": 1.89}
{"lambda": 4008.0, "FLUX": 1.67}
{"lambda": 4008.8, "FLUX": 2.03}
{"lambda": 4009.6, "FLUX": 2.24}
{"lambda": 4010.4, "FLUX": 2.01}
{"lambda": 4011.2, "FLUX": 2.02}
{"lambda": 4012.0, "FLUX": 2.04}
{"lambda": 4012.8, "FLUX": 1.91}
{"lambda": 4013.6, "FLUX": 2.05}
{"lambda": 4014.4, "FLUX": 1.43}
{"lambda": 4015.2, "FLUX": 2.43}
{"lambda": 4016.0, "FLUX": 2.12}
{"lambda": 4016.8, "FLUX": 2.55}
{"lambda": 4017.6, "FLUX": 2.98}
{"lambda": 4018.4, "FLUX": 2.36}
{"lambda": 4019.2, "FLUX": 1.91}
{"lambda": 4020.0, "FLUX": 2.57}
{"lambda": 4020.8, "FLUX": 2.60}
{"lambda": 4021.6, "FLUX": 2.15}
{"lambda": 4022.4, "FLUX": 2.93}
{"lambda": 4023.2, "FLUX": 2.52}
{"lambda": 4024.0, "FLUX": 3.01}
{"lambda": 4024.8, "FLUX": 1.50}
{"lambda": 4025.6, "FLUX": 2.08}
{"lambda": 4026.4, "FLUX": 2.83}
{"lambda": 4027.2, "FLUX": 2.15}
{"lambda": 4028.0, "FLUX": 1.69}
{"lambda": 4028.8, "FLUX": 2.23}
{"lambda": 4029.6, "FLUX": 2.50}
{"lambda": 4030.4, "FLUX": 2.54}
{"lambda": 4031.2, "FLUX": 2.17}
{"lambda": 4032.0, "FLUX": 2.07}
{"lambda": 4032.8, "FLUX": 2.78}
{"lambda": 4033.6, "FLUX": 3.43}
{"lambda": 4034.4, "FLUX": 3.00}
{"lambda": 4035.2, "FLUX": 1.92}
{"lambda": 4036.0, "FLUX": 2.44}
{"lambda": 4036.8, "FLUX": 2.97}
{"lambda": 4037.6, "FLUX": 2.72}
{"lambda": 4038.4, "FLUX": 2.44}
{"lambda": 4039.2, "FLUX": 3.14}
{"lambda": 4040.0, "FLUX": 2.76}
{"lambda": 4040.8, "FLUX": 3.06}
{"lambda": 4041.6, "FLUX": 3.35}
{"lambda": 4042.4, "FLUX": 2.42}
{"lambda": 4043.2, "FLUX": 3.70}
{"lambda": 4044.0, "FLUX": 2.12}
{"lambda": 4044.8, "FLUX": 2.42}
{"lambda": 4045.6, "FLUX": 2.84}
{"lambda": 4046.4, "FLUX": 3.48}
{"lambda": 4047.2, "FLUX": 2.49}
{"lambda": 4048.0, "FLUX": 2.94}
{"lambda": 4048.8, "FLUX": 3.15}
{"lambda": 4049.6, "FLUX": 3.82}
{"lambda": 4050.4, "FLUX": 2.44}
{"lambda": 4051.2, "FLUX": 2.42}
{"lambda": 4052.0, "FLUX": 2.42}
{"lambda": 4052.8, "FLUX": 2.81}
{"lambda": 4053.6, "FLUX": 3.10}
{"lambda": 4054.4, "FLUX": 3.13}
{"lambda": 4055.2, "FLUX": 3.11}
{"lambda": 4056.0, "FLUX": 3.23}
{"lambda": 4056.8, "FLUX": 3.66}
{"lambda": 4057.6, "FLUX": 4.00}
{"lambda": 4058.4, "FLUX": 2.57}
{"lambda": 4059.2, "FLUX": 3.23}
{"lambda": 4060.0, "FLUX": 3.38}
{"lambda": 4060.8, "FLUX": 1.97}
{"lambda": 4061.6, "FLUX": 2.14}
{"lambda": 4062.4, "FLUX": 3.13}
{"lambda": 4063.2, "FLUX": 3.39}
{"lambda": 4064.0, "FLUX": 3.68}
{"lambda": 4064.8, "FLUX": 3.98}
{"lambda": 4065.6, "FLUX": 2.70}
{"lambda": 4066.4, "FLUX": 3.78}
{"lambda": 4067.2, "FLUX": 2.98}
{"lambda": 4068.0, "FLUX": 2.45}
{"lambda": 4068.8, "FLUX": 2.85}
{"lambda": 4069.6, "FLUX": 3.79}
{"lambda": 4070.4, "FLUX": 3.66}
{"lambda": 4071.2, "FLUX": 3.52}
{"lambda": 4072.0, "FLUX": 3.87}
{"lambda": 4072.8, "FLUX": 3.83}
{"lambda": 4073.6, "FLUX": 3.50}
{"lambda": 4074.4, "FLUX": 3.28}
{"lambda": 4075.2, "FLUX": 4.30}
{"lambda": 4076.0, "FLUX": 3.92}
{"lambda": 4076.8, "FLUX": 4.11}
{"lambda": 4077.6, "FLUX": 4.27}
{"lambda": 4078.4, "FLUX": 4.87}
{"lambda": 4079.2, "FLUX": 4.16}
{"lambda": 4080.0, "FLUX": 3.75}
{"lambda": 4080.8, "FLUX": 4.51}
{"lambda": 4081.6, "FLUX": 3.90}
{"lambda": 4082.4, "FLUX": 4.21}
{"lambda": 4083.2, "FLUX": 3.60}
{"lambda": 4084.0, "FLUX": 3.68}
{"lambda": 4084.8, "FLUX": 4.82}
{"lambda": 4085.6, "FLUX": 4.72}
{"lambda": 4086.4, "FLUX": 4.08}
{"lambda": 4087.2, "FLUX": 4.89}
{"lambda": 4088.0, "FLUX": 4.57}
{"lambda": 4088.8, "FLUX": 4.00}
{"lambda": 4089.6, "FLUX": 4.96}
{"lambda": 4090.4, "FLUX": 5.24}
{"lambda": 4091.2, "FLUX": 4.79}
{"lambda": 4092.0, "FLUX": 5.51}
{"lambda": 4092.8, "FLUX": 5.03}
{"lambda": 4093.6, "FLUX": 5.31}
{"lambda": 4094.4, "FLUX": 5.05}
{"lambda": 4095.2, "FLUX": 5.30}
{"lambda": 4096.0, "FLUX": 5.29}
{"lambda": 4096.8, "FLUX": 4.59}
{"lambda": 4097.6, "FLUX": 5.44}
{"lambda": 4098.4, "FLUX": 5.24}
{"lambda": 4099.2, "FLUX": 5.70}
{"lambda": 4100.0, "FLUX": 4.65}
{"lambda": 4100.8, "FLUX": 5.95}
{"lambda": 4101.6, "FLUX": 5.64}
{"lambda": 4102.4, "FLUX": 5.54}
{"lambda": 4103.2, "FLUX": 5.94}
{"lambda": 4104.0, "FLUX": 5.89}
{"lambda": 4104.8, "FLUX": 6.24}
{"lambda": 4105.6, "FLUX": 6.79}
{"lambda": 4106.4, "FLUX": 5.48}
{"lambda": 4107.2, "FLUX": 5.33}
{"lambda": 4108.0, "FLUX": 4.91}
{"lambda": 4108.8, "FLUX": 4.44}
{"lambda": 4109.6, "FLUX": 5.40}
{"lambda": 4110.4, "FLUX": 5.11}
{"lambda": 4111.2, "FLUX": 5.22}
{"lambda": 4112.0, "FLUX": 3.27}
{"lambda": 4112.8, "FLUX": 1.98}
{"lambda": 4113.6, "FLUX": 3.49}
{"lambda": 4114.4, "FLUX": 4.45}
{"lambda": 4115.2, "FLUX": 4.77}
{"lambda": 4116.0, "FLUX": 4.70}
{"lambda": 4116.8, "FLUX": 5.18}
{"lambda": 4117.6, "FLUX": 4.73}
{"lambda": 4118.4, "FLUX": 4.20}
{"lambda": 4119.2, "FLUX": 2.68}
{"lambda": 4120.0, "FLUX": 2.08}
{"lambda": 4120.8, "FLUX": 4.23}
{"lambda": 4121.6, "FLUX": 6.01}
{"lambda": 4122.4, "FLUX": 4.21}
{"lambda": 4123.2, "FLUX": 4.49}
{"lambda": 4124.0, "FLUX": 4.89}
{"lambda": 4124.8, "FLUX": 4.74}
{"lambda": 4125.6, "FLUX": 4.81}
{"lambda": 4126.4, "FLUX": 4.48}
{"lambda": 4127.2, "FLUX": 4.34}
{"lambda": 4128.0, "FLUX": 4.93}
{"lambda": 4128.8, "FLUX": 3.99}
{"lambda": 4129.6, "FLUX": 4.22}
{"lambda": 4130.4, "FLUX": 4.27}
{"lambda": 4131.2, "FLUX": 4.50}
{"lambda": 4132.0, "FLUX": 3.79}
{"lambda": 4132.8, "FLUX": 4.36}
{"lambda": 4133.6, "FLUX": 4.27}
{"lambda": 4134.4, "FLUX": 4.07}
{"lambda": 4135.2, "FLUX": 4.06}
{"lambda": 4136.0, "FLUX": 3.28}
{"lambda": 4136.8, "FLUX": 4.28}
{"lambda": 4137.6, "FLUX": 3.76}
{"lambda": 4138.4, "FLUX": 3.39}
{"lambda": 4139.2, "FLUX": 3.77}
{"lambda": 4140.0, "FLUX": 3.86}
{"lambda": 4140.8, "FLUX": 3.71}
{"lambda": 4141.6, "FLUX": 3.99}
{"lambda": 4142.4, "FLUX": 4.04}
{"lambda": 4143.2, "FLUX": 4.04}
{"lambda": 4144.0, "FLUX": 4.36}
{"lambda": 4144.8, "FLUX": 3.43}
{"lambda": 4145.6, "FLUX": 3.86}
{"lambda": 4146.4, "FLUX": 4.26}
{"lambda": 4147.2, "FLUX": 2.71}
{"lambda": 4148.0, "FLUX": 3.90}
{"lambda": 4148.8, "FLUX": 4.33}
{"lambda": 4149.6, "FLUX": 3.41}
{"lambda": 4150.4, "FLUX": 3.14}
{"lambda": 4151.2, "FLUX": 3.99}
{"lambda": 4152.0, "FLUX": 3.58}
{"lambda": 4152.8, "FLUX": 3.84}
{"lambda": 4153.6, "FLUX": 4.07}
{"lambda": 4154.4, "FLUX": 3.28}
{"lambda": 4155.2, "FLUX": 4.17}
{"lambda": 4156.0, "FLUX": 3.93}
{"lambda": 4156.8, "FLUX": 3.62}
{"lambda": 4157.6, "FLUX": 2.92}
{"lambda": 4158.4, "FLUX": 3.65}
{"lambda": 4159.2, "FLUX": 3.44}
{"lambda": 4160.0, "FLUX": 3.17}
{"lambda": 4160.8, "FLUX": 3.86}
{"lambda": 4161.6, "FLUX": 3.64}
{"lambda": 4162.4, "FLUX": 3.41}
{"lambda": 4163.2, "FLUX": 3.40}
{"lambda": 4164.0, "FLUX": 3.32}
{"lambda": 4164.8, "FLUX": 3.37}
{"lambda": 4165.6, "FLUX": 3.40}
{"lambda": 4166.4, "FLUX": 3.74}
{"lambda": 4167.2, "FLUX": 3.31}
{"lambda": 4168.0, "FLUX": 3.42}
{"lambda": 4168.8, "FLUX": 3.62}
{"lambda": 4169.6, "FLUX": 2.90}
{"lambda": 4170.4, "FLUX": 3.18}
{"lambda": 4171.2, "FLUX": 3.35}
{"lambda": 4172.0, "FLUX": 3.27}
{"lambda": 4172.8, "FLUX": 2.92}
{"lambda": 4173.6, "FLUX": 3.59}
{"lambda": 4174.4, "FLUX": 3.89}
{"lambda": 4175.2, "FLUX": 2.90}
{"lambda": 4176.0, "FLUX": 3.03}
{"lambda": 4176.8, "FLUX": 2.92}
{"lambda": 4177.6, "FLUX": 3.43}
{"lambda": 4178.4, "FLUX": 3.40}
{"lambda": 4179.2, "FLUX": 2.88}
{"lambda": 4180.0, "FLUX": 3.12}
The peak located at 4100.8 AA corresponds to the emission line C IV 1549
